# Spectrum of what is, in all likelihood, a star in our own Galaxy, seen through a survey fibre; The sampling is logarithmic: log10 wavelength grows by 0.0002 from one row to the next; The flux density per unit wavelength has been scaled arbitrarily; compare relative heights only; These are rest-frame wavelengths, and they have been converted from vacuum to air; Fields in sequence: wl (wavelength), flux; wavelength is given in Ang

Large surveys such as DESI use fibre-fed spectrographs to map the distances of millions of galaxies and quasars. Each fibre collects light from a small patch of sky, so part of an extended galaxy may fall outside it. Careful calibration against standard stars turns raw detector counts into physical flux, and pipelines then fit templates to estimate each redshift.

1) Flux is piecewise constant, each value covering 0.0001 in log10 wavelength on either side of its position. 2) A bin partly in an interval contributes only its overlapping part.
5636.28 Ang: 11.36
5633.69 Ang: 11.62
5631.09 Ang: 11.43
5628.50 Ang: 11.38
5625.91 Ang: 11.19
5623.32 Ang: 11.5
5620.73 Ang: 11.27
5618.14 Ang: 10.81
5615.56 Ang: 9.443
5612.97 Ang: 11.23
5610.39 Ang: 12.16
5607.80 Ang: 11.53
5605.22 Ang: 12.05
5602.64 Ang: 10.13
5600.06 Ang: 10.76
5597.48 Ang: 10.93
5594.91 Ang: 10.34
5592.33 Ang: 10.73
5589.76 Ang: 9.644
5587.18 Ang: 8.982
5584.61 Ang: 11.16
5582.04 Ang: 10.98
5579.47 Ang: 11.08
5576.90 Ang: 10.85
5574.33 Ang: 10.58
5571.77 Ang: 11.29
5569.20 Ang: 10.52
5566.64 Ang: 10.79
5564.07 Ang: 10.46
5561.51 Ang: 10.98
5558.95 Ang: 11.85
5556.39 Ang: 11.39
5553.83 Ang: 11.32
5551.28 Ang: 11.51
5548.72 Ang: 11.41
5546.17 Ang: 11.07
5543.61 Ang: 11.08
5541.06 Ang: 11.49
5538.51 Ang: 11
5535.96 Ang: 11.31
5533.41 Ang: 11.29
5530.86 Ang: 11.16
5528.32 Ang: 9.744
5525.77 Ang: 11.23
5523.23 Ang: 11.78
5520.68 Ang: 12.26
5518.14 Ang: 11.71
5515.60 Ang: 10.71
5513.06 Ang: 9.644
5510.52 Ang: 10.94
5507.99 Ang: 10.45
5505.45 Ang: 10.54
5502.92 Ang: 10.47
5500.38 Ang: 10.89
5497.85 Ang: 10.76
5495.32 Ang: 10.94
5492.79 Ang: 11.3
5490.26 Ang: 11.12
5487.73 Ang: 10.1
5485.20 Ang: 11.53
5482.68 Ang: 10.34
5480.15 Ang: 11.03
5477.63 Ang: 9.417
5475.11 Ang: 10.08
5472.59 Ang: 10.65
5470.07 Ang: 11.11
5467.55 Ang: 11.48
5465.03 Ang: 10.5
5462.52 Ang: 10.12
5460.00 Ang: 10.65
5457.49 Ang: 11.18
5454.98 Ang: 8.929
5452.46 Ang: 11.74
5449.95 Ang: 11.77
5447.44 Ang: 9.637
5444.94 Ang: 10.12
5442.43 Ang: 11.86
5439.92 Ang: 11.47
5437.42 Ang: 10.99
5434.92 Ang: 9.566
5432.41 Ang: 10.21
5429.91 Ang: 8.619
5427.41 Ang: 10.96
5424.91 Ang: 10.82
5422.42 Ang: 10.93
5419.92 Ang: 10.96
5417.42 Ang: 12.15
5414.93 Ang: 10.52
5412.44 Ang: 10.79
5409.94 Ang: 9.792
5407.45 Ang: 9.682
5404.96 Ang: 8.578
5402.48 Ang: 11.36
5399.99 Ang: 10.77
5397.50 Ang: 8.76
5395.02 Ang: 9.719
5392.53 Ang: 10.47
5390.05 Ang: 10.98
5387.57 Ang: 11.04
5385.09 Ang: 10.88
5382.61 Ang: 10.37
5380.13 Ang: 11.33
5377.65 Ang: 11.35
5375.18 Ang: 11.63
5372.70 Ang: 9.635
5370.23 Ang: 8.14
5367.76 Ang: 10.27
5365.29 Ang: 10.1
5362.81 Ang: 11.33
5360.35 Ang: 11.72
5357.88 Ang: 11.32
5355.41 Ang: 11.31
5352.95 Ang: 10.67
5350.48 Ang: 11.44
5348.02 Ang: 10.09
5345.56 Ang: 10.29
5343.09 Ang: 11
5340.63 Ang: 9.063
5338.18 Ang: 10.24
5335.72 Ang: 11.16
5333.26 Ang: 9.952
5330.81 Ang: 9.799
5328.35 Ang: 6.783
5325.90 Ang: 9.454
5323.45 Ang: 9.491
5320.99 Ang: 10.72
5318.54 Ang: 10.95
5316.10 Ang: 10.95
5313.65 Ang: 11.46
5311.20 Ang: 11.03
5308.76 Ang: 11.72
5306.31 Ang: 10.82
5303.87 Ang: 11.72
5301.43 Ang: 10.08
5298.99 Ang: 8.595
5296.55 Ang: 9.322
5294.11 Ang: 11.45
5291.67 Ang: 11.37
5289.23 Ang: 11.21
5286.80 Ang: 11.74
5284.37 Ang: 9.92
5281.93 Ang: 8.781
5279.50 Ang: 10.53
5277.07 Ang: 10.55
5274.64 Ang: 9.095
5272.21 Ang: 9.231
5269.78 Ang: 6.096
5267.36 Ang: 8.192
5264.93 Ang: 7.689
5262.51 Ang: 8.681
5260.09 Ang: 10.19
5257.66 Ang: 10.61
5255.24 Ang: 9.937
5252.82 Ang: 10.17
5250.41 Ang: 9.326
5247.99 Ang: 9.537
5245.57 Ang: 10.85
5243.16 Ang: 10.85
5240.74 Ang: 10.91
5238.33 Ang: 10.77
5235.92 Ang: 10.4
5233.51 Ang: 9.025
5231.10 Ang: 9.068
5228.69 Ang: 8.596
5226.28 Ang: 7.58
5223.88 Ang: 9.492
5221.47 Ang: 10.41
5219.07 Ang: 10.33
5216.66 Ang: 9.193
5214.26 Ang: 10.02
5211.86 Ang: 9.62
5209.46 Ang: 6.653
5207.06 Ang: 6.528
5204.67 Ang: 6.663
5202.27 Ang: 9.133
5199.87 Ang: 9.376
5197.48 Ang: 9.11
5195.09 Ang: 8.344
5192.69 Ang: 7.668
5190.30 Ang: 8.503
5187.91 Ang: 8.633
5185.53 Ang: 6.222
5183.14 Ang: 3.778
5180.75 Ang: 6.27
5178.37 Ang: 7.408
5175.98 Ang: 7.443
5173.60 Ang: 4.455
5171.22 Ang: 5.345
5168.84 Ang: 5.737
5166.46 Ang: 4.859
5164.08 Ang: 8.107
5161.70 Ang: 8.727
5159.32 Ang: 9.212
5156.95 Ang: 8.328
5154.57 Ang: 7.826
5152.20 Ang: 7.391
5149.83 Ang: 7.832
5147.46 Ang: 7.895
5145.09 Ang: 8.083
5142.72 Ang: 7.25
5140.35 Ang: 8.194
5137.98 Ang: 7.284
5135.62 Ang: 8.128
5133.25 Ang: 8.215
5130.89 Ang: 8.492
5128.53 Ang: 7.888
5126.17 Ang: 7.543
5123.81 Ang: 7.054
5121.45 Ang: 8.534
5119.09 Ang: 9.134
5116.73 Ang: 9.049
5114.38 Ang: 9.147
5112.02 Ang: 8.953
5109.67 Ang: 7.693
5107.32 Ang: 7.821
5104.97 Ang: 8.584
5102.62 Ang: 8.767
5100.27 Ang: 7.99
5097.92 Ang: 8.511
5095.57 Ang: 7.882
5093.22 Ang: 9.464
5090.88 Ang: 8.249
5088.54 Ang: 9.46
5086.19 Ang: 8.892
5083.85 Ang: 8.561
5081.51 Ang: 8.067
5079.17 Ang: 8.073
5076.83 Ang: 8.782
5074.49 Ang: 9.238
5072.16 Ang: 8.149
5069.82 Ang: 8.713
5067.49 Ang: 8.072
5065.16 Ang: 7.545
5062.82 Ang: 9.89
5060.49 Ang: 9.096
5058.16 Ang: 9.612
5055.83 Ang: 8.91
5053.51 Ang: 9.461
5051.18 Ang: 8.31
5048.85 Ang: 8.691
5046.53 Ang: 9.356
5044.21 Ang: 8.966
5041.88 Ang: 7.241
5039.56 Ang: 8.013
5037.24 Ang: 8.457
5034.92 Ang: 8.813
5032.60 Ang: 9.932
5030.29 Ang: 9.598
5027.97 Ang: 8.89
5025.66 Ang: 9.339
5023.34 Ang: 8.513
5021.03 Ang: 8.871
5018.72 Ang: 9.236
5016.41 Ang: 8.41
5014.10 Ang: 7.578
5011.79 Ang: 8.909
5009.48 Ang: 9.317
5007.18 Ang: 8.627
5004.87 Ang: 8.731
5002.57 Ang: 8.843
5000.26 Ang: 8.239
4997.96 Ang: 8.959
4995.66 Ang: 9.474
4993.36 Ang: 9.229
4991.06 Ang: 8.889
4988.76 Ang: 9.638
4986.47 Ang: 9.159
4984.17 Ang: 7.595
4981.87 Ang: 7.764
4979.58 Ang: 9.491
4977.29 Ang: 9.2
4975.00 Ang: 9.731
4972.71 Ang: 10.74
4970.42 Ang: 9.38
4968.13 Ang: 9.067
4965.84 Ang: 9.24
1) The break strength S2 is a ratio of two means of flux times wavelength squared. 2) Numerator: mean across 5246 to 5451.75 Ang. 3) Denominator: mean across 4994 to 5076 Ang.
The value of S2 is 1.32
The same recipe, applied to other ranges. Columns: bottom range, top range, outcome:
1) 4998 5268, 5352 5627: 1.45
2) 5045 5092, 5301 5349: 1.30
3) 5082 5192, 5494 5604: 1.63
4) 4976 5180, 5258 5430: 1.36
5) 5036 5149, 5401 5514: 1.44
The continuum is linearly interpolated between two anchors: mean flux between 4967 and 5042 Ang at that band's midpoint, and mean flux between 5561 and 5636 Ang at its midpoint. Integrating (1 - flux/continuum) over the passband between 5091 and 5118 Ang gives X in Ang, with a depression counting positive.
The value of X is 2.1 Ang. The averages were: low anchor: 8.93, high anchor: 10.9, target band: 8.52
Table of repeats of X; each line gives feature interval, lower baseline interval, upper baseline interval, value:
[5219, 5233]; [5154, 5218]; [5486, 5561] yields -2.1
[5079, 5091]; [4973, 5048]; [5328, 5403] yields 0.8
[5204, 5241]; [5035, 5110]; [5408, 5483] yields 1.3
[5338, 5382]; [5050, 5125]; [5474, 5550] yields -2.3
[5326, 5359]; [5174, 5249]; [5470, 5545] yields -2.0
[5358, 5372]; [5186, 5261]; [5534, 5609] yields -0.6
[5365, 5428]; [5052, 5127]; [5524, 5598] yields -2.2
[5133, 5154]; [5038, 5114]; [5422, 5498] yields 2.7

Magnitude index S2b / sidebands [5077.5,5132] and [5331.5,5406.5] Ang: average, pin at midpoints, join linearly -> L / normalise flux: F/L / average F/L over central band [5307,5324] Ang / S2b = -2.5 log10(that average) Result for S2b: -0.09 mag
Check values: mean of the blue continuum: 8.43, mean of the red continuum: 10.5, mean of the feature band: 11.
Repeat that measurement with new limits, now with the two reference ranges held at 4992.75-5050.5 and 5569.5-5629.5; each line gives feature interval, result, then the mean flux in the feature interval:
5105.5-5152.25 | 0.136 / 8.1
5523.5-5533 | -0.027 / 10.9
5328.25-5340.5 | 0.013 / 9.8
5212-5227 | -0.008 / 9.57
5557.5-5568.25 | -0.028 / 11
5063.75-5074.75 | 0.084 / 8.3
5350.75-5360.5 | -0.125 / 11.2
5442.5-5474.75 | -0.034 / 10.7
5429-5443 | -0.015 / 10.4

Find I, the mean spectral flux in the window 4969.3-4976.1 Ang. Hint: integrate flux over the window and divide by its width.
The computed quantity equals 9.95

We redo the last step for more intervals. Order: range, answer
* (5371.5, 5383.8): 10.9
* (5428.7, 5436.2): 9.47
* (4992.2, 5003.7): 8.95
